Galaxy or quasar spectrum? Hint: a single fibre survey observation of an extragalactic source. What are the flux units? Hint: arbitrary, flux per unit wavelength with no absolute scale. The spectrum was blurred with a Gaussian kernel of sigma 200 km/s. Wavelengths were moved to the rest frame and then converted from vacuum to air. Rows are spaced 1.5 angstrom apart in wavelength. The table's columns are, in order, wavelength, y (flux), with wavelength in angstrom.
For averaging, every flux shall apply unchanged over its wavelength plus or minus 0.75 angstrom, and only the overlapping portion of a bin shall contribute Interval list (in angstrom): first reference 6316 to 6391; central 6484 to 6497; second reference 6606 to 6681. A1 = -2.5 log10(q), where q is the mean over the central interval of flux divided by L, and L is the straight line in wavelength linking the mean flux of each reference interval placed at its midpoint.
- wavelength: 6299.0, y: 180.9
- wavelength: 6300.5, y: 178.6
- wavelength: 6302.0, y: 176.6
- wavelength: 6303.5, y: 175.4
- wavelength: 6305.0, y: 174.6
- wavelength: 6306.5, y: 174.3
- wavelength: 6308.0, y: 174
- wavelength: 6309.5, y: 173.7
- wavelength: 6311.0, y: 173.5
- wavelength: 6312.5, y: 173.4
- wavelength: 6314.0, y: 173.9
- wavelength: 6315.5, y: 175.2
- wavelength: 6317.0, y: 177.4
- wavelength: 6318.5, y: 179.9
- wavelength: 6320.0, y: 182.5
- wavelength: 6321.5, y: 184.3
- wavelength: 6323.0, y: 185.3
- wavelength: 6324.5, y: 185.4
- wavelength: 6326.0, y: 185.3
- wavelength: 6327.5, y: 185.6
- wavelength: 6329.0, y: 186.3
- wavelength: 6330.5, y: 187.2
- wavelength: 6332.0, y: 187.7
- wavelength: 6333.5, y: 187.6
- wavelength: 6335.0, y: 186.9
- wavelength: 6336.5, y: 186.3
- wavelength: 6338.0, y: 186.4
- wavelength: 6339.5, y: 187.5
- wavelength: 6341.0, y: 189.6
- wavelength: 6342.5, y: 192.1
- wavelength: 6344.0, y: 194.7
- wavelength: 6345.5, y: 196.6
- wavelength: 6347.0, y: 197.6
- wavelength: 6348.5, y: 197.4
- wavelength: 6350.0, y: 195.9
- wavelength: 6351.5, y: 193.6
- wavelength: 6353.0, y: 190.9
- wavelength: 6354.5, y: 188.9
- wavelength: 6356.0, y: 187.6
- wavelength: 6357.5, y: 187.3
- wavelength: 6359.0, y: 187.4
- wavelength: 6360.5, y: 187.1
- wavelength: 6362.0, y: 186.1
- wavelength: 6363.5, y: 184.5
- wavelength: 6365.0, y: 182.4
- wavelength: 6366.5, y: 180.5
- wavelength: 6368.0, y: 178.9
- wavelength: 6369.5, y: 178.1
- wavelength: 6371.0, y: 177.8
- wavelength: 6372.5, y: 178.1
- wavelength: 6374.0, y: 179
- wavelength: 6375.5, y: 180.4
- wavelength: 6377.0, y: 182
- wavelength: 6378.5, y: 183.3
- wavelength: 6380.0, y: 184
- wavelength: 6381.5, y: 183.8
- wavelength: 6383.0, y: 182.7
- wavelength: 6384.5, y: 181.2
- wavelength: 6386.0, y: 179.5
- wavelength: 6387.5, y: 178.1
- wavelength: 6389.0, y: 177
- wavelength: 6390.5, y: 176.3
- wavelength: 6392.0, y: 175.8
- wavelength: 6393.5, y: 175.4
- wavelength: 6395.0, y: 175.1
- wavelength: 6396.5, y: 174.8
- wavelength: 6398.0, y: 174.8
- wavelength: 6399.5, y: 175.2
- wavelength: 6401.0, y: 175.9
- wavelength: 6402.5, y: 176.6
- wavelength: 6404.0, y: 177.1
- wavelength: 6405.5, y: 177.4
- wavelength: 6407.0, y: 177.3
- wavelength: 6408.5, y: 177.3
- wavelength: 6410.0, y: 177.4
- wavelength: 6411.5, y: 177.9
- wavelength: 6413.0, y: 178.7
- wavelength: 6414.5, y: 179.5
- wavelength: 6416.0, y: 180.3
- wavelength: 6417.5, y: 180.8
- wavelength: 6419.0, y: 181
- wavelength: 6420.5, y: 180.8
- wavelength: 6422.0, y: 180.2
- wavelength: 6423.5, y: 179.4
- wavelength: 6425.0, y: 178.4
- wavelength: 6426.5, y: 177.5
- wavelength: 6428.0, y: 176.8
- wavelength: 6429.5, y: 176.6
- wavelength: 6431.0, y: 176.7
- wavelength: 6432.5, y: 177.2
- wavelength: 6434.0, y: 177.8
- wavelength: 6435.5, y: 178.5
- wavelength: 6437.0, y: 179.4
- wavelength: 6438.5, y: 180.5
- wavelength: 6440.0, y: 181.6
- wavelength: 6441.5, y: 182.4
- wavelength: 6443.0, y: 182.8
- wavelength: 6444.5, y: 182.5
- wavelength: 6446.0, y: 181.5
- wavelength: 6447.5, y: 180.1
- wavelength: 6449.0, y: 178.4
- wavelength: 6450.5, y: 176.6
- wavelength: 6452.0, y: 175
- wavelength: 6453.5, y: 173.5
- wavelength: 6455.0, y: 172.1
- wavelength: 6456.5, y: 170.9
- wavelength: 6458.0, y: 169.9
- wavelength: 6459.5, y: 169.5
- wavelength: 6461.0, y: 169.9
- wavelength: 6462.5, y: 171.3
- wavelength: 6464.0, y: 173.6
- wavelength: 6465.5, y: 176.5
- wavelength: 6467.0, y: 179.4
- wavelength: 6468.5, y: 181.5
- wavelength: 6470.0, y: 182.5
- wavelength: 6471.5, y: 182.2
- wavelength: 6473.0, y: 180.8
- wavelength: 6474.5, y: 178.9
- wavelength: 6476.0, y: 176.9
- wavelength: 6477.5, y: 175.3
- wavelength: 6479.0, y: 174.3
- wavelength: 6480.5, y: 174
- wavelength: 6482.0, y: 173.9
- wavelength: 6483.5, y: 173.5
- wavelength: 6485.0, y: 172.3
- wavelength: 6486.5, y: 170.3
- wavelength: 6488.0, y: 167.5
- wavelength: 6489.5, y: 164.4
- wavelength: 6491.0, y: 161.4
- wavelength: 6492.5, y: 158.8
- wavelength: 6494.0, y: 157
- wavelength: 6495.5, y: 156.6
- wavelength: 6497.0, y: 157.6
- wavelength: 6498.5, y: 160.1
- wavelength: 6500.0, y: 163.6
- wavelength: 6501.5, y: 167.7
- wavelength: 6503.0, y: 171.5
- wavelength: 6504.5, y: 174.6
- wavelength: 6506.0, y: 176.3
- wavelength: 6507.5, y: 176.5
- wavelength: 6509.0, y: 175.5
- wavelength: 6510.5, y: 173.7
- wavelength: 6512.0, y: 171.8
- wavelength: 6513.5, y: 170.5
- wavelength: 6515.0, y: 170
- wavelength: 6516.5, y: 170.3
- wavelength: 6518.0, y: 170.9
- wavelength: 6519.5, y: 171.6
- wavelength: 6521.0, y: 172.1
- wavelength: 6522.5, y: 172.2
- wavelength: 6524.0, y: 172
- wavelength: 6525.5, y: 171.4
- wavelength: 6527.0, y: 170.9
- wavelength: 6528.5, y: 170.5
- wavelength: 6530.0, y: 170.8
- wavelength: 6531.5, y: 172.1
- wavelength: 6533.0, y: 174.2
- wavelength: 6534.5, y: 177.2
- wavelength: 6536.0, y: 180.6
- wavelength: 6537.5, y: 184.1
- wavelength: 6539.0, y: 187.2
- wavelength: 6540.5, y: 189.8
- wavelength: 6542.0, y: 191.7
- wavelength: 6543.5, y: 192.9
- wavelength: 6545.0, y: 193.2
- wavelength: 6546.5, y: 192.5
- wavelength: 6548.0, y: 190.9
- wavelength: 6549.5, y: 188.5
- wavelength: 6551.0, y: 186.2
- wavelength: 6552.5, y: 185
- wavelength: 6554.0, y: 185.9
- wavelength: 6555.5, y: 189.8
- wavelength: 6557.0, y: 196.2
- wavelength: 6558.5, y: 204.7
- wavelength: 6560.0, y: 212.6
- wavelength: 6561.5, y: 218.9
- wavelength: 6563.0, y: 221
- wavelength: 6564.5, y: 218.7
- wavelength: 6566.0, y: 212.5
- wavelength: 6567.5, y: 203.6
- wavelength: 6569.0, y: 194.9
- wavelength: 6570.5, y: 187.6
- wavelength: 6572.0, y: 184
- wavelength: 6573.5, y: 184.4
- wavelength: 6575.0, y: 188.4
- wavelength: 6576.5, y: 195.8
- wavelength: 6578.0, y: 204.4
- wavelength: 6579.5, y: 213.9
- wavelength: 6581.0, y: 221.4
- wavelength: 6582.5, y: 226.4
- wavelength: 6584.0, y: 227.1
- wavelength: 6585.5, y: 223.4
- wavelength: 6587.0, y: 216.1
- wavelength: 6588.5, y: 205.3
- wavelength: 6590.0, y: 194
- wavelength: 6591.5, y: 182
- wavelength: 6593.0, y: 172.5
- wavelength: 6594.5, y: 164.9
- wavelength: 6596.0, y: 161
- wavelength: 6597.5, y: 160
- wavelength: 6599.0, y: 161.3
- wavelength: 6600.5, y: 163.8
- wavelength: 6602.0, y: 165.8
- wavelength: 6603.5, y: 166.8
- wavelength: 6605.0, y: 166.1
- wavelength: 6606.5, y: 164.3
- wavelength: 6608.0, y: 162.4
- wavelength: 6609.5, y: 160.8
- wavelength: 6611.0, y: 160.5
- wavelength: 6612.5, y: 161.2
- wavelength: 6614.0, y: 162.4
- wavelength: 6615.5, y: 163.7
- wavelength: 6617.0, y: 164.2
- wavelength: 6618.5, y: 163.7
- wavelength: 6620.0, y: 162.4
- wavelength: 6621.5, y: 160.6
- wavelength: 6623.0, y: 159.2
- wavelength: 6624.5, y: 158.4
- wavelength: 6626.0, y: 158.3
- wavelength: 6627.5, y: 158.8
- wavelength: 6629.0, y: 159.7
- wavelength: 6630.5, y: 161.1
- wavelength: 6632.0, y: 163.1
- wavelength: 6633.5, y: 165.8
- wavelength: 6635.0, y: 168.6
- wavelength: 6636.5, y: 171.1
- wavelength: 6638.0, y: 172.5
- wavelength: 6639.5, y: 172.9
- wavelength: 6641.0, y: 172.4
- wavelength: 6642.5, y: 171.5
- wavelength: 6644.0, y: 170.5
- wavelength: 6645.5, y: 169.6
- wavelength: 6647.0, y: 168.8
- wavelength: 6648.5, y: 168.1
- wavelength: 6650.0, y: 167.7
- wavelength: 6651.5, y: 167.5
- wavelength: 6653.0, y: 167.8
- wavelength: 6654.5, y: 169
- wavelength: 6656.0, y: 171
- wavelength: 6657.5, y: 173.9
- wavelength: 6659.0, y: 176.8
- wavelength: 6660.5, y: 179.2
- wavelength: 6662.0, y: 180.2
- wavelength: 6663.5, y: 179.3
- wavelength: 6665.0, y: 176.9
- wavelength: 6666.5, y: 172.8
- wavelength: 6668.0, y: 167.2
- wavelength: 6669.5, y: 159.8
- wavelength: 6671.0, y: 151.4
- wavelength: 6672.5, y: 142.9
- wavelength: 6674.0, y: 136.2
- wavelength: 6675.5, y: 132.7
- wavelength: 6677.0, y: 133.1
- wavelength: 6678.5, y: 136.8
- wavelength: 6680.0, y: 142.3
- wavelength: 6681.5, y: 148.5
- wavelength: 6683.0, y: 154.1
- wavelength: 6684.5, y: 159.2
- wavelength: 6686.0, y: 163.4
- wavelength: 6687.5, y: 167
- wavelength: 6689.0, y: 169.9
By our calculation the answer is 0.07 mag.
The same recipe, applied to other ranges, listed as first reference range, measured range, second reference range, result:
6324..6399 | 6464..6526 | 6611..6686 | 0.02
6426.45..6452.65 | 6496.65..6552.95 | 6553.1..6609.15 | 0.06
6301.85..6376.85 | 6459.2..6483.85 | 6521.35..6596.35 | 0.08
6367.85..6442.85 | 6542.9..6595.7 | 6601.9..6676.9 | -0.18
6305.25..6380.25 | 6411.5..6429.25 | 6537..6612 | 0.04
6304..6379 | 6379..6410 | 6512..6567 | 0.04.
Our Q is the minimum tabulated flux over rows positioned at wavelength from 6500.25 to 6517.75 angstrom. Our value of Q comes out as 167.7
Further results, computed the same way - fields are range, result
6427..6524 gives 156.6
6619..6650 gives 158.3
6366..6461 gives 169.5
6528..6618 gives 160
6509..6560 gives 170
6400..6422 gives 175.9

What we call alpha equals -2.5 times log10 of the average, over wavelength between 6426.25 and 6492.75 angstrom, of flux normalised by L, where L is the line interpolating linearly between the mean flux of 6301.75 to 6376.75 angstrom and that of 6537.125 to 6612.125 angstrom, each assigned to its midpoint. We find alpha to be 0.07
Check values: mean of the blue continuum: 184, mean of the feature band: 176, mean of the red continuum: 190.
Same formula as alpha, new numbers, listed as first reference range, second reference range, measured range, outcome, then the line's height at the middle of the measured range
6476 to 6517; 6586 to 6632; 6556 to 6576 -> -0.20 mag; 168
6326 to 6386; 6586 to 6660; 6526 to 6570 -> -0.11 mag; 174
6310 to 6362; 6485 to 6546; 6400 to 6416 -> 0.02 mag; 181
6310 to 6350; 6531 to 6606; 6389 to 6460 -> 0.06 mag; 188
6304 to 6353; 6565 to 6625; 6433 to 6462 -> 0.04 mag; 183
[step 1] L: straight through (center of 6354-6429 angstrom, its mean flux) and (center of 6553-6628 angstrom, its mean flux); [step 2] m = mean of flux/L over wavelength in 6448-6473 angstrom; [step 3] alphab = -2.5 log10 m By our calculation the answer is 0.04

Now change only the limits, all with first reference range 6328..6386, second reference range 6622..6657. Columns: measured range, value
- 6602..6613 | 0.036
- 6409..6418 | 0.021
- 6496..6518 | 0.038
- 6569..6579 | -0.122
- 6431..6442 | 0.009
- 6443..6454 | 0.008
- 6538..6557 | -0.099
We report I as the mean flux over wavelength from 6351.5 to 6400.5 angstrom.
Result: 181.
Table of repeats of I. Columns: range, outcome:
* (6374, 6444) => 179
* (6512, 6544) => 176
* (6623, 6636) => 162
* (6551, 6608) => 193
